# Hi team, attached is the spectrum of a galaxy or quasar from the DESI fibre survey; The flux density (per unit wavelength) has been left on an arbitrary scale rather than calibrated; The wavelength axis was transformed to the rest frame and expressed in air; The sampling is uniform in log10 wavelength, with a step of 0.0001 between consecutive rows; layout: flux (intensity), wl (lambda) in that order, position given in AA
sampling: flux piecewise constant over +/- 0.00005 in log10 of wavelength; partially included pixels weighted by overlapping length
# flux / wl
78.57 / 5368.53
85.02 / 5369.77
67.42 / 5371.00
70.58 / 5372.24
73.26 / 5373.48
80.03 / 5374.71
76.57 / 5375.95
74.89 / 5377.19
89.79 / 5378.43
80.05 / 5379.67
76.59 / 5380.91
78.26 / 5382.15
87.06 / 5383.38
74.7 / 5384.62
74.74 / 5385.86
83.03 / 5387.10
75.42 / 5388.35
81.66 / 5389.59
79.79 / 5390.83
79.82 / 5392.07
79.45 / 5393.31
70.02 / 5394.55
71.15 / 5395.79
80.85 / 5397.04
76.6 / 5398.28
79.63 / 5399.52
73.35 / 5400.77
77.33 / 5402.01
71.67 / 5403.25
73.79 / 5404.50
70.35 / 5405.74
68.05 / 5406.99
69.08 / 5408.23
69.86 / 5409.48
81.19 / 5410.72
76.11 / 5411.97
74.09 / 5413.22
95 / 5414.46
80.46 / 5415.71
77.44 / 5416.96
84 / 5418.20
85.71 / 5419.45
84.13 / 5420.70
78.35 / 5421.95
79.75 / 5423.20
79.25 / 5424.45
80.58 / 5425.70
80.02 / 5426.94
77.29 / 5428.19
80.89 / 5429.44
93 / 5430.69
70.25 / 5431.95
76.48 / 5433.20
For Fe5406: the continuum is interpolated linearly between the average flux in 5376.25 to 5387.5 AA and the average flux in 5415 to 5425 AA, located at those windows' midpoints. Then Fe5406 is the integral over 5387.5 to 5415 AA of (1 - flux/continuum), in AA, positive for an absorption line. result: 1.50 AA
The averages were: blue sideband 79.8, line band 76.1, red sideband 81.2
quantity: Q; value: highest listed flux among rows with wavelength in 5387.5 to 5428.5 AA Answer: 95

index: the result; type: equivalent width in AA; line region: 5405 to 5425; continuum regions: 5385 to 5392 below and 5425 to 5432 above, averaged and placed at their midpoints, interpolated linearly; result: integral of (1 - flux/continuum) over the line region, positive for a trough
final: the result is 0.5 AA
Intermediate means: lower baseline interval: 78.8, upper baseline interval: 81.1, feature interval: 78.3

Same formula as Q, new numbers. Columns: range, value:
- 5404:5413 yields 81.19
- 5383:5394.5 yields 87.06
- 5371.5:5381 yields 89.79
